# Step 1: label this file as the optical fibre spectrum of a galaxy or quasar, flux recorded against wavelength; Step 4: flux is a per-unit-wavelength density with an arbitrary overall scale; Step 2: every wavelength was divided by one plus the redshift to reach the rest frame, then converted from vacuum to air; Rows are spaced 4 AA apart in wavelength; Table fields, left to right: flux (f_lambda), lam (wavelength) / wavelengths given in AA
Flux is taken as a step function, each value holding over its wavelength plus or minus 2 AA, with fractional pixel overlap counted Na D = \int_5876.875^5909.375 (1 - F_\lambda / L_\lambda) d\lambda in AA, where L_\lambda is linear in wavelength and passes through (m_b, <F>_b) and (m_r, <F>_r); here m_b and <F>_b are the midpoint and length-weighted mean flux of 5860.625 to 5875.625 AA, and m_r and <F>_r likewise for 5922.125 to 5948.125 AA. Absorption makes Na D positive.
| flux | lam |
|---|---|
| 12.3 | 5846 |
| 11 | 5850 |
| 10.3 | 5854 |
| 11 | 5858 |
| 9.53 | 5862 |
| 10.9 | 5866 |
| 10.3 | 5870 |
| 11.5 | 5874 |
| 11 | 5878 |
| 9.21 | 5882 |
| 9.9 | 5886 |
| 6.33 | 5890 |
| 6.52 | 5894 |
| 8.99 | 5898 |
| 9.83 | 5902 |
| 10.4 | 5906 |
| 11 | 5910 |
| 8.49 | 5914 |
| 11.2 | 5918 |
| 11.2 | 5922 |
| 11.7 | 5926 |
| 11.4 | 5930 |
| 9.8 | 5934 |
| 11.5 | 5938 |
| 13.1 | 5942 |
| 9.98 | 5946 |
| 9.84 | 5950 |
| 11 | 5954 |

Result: 5.3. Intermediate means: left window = 10.6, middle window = 9.05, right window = 11.2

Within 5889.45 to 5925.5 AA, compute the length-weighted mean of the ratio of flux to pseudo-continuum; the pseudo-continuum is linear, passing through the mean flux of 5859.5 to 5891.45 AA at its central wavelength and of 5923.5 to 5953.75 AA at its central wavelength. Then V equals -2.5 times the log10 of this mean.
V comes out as 0.10 mag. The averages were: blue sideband 9.91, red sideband 11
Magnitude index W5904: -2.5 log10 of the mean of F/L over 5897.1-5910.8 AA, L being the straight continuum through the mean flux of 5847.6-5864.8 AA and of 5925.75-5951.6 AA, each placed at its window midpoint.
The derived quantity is 0.08 mag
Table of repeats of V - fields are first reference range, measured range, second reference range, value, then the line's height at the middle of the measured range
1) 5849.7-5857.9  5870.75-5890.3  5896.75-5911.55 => 0.047 mag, 10.4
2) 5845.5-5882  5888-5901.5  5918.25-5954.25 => 0.394 mag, 10.9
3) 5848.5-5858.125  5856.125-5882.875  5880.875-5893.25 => -0.115 mag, 9.52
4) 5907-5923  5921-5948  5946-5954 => -0.097 mag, 10.3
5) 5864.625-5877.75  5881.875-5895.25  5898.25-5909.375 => 0.306 mag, 10.5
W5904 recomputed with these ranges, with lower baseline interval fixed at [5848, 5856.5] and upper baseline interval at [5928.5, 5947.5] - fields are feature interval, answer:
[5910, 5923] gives 0.07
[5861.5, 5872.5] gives 0.04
